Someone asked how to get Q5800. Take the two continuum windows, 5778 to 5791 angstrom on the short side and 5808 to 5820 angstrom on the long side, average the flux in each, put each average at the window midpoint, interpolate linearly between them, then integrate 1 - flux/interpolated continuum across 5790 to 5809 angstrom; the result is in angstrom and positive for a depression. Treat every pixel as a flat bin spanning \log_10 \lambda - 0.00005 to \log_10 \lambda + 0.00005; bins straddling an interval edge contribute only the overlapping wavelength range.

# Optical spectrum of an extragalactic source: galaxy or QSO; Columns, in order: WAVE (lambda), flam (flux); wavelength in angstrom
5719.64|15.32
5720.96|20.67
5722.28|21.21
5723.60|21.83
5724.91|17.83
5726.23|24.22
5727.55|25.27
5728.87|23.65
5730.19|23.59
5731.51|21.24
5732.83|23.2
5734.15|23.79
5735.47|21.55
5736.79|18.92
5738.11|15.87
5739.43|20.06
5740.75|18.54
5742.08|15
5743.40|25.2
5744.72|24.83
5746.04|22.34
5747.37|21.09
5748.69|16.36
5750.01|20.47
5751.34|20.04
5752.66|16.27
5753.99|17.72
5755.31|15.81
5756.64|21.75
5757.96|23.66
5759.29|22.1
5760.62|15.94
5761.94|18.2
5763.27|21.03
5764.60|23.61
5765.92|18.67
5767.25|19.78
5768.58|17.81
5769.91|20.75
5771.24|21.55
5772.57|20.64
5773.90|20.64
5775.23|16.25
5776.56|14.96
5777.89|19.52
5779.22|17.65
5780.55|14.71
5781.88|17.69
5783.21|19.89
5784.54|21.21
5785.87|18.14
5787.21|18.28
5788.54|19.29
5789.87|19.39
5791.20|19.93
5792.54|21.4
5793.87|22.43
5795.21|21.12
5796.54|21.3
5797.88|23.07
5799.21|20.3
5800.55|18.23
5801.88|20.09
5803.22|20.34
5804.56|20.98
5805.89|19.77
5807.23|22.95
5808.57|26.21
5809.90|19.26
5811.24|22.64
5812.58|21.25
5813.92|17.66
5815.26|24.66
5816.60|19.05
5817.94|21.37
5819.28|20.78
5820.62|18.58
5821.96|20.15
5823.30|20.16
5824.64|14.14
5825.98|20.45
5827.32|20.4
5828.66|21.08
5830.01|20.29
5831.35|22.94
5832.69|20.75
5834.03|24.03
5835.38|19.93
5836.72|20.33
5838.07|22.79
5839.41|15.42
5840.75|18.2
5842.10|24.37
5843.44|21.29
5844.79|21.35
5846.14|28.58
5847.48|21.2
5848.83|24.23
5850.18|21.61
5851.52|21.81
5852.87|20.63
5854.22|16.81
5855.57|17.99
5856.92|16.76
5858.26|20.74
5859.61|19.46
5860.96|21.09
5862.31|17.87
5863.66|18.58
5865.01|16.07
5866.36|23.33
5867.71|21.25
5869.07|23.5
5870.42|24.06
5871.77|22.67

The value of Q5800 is -1.1 angstrom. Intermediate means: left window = 18.6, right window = 21.4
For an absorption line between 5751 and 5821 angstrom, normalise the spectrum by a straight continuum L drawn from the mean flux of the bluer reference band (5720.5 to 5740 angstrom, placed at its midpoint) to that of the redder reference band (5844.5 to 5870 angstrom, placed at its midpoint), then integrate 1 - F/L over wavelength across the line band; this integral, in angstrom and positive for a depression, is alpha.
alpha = 4.1 angstrom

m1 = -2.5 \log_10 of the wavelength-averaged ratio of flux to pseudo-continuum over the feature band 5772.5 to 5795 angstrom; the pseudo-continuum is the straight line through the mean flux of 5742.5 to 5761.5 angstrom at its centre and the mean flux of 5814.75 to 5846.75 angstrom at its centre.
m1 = 0.08 mag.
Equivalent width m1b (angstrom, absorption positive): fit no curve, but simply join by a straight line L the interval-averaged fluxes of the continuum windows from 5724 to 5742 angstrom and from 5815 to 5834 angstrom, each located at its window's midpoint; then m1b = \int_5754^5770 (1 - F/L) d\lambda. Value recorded 0.8 angstrom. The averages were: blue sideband 21.2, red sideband 20.4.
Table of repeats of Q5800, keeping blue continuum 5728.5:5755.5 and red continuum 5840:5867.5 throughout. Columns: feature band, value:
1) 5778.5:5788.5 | 1.0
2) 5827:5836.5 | -0.4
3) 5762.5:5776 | 0.2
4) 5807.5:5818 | -0.6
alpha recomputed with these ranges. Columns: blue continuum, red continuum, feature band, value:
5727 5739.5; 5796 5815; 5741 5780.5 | 3.58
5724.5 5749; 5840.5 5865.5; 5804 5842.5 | 0.07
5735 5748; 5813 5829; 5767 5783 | 1.30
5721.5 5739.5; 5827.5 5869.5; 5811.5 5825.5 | 0.74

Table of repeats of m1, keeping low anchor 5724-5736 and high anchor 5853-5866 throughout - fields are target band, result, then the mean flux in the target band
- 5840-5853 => -0.18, 22.4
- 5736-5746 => 0.12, 20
